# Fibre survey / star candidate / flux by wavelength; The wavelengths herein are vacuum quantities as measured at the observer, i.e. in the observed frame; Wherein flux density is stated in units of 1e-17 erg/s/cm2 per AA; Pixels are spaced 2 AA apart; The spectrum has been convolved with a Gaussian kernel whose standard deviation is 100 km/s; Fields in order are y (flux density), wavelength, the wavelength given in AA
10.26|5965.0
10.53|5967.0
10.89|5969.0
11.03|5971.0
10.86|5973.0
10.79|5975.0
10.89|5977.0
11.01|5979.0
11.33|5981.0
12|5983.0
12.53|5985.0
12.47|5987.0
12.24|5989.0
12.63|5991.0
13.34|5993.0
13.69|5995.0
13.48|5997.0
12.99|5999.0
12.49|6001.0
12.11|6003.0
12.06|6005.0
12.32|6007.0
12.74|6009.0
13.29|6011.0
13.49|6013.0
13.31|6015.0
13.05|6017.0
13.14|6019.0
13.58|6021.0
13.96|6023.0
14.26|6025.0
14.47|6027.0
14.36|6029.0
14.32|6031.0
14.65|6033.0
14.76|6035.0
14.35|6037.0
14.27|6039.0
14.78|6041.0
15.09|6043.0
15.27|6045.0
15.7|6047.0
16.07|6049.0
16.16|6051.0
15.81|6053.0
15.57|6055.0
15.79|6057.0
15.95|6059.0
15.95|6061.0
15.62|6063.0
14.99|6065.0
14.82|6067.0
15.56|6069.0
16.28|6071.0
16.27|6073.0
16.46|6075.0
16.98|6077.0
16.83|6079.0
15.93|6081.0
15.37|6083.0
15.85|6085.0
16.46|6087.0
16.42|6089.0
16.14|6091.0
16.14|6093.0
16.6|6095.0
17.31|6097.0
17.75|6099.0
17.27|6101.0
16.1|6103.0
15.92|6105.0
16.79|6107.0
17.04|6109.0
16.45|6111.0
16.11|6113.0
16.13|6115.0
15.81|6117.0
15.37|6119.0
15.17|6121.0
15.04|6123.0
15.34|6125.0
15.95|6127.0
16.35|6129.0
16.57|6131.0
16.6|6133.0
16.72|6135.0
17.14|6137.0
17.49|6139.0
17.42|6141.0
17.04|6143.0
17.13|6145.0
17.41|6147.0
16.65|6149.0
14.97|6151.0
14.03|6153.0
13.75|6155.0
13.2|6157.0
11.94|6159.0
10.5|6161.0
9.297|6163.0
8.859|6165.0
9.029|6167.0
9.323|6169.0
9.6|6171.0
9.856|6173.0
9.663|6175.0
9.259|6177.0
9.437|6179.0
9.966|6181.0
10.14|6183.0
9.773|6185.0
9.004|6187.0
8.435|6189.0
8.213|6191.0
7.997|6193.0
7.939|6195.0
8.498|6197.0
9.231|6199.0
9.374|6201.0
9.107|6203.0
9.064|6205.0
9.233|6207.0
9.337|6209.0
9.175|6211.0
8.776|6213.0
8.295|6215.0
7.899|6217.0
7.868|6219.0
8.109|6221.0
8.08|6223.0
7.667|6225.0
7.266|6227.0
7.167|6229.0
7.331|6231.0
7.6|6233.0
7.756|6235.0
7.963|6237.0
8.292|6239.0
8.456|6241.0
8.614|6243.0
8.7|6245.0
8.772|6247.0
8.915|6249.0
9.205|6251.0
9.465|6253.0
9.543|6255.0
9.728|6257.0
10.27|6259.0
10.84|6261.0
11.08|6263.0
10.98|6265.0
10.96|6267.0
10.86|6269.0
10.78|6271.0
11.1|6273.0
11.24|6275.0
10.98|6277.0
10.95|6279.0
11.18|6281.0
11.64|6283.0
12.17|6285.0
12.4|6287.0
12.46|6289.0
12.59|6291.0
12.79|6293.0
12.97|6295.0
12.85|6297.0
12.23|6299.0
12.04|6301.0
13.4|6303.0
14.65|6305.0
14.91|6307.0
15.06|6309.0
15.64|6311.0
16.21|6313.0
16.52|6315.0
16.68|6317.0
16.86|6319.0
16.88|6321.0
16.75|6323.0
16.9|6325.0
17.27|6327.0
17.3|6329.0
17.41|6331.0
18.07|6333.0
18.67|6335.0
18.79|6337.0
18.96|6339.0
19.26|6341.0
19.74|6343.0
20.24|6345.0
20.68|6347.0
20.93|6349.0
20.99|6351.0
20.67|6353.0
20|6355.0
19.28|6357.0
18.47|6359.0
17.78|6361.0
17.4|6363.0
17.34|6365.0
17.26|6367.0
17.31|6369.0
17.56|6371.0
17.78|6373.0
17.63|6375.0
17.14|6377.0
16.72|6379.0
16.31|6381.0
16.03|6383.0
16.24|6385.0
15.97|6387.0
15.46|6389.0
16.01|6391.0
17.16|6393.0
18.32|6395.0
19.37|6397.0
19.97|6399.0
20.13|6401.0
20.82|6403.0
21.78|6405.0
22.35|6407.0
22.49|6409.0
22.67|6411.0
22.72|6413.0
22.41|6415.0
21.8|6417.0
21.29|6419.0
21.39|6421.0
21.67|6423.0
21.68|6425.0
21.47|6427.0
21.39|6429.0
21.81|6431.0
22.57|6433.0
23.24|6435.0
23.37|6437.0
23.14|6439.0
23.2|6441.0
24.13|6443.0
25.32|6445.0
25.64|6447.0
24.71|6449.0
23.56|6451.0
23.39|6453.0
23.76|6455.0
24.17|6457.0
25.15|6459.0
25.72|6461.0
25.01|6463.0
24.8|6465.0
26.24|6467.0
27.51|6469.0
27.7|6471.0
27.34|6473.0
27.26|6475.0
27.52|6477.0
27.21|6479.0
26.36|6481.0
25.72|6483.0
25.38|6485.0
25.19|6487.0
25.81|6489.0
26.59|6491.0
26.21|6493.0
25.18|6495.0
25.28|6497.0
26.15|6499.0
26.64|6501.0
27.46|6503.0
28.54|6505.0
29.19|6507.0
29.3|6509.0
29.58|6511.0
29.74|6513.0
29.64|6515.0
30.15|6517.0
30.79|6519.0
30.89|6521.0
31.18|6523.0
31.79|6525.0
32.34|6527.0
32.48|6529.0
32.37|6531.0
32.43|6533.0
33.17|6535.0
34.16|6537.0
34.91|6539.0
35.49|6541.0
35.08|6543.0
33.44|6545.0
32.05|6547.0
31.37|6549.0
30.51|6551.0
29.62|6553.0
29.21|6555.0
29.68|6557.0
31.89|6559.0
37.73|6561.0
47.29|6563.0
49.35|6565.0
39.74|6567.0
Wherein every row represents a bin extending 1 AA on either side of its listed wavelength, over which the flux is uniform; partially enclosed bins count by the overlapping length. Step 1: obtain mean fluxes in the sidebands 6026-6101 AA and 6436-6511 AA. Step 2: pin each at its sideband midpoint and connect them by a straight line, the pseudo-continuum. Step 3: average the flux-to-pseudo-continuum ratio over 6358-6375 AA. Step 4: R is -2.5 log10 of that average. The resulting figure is 0.300 mag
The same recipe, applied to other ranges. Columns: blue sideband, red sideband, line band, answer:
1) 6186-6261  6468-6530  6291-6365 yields -0.064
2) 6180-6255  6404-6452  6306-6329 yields -0.073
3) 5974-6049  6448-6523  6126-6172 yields 0.204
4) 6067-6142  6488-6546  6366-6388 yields 0.446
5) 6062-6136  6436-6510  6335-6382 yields 0.221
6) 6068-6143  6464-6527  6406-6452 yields 0.136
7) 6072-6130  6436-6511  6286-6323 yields 0.440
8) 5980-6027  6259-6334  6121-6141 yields -0.230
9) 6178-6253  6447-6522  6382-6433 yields 0.076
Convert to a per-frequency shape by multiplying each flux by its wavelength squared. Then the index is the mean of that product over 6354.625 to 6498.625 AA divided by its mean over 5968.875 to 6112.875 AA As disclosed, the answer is 1.72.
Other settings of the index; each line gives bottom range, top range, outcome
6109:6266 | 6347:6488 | 2.09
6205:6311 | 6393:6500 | 2.45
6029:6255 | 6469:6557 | 2.59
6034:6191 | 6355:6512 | 1.71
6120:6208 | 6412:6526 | 2.32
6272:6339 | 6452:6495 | 1.88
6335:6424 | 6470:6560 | 1.61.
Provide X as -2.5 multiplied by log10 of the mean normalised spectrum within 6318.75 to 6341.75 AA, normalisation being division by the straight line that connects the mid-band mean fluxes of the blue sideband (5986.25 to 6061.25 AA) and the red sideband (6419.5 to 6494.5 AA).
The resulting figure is 0.21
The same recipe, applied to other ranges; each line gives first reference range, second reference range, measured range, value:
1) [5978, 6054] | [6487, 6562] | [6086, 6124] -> 0.015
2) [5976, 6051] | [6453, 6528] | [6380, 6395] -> 0.436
